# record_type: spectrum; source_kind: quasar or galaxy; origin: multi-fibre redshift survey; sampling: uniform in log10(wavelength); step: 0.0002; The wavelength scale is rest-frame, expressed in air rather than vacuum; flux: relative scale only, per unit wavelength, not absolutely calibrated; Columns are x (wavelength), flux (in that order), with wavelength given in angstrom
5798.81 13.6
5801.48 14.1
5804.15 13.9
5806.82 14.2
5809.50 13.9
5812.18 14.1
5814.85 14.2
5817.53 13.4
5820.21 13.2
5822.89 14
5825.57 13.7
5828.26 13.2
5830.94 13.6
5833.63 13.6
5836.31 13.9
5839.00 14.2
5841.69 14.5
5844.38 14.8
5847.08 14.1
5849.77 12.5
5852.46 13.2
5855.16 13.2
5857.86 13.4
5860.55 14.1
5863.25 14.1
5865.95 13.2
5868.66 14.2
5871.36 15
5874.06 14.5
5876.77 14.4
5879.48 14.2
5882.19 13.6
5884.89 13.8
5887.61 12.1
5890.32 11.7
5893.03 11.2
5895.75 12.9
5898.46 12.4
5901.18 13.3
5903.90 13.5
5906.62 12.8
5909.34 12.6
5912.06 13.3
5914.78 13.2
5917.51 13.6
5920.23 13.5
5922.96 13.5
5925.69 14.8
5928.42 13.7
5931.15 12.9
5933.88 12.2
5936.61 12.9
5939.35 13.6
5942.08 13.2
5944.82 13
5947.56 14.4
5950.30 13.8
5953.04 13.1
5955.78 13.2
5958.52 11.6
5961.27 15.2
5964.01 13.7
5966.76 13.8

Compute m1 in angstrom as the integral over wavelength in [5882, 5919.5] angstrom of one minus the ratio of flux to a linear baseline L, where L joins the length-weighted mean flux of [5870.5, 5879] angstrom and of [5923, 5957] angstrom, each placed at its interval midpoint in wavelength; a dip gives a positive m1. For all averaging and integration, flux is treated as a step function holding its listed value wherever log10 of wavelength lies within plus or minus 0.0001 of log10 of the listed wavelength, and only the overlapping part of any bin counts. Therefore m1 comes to 3.3 angstrom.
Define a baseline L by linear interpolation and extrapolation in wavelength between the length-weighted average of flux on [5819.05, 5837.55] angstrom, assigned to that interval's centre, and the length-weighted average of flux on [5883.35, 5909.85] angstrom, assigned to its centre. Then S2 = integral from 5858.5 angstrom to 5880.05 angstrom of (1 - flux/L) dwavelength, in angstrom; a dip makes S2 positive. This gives -1.9 angstrom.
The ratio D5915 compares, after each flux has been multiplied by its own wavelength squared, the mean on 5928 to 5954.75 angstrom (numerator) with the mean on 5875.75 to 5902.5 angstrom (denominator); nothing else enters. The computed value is 1.0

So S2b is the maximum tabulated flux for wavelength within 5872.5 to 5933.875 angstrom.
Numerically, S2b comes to 14.8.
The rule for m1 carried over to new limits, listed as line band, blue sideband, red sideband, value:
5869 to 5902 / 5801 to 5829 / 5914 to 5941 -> 0.65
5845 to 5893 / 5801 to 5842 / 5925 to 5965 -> 0.39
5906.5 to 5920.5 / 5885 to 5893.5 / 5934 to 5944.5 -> -0.71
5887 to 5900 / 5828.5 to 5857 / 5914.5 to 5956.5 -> 1.43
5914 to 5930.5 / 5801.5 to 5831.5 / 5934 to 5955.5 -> -0.34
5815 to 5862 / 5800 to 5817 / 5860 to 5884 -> 1.29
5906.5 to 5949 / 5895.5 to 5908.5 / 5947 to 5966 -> -0.32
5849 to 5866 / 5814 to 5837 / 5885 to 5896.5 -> -0.73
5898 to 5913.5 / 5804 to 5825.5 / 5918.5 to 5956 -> 0.59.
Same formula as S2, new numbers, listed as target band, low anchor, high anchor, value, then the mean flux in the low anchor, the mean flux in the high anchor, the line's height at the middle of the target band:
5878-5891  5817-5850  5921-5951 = 0.44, 13.8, 13.4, 13.6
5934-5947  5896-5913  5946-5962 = 0.18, 13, 13.5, 13.3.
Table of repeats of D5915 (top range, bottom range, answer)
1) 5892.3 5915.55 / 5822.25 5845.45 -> 0.94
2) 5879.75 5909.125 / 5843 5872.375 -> 0.94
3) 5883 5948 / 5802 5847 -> 0.97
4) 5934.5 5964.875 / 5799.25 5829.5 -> 1.02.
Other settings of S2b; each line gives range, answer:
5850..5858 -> 13.4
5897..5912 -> 13.5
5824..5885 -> 15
